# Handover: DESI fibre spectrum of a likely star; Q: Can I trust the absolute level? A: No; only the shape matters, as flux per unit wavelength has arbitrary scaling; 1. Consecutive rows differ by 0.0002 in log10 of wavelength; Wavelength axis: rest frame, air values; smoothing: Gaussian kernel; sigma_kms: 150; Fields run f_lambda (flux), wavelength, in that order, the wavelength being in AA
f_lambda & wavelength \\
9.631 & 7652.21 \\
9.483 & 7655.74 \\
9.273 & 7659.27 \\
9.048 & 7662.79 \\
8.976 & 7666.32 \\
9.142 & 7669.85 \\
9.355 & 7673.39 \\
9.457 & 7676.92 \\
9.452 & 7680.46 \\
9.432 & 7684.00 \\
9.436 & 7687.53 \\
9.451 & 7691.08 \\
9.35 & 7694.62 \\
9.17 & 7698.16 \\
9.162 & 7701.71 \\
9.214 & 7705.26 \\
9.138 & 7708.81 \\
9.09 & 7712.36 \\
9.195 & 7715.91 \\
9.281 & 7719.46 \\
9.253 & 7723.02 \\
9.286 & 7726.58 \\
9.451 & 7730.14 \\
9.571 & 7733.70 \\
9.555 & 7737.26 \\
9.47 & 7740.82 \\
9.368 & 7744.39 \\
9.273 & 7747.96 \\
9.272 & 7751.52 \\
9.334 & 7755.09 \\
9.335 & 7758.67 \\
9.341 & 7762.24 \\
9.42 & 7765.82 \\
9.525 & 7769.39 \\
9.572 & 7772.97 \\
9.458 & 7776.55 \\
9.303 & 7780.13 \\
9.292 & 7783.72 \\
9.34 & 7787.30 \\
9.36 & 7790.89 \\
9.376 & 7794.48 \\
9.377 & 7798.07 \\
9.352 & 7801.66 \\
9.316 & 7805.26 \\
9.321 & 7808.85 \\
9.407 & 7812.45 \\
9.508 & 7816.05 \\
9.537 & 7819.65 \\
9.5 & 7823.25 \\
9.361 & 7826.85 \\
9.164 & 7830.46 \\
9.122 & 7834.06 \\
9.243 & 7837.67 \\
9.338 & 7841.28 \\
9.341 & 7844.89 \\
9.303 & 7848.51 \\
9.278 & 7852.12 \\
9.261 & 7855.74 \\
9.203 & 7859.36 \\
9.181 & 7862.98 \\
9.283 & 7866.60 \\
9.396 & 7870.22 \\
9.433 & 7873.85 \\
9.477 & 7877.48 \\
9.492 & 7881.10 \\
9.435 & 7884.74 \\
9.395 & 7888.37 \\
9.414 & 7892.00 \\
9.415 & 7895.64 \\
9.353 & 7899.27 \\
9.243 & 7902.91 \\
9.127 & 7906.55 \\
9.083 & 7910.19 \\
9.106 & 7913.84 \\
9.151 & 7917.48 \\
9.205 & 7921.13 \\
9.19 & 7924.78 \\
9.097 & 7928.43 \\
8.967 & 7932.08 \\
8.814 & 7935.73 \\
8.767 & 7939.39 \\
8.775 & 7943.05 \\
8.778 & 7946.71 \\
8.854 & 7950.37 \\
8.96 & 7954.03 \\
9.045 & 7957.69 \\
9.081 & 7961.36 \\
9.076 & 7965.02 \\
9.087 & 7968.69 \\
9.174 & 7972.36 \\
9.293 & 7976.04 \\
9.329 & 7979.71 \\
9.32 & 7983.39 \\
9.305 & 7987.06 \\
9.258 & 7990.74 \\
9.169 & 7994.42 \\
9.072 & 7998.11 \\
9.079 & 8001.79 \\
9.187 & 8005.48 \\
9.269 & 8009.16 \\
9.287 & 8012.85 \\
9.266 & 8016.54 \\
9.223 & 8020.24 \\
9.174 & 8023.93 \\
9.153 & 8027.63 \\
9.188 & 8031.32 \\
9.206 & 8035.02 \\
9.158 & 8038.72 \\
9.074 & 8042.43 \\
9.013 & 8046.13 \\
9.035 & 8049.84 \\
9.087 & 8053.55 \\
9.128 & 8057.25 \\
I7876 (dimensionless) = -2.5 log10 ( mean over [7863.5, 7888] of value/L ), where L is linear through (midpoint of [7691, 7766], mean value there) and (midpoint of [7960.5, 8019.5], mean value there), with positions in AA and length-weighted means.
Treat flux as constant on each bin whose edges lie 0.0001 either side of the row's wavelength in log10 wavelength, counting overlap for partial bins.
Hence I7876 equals -0.02 mag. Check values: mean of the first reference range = 9.31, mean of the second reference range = 9.21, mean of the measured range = 9.4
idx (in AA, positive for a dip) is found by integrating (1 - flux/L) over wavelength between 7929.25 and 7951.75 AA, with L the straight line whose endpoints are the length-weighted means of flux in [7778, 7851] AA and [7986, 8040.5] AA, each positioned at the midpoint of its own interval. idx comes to 1.01 AA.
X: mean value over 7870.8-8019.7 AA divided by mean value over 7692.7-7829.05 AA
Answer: 0.98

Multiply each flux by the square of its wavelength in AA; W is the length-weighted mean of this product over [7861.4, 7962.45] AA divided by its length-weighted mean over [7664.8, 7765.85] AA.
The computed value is 1.03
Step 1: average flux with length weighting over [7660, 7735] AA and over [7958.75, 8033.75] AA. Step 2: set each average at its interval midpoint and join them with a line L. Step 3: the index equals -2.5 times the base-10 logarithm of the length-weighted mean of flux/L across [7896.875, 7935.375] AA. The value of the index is 0.01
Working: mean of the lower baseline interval 9.28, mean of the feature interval 9.15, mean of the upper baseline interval 9.2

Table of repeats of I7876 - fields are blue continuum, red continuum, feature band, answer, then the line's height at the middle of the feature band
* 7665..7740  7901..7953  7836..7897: -0.03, 9.09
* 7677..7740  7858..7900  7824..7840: 0.01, 9.36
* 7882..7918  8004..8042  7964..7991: 0.00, 9.23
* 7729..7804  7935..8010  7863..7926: -0.01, 9.2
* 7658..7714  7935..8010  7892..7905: -0.03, 9.13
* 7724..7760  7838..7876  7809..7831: -0.01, 9.33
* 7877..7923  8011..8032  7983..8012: 0.00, 9.23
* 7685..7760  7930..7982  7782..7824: -0.02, 9.21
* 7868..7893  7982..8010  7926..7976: 0.04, 9.29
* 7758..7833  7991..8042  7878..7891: -0.02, 9.31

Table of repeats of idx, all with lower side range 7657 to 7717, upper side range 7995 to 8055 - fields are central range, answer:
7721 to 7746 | -0.5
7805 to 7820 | -0.3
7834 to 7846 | -0.1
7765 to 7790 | -0.5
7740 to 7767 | -0.3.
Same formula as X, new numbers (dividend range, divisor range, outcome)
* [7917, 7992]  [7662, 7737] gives 0.98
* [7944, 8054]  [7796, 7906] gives 0.98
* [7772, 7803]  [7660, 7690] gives 1.01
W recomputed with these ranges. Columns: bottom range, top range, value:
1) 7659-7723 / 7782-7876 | 1.04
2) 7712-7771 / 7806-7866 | 1.02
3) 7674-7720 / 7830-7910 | 1.05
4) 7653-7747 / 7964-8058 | 1.07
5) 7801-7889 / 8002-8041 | 1.03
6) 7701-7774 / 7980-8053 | 1.06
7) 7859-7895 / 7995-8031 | 1.01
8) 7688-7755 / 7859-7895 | 1.05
